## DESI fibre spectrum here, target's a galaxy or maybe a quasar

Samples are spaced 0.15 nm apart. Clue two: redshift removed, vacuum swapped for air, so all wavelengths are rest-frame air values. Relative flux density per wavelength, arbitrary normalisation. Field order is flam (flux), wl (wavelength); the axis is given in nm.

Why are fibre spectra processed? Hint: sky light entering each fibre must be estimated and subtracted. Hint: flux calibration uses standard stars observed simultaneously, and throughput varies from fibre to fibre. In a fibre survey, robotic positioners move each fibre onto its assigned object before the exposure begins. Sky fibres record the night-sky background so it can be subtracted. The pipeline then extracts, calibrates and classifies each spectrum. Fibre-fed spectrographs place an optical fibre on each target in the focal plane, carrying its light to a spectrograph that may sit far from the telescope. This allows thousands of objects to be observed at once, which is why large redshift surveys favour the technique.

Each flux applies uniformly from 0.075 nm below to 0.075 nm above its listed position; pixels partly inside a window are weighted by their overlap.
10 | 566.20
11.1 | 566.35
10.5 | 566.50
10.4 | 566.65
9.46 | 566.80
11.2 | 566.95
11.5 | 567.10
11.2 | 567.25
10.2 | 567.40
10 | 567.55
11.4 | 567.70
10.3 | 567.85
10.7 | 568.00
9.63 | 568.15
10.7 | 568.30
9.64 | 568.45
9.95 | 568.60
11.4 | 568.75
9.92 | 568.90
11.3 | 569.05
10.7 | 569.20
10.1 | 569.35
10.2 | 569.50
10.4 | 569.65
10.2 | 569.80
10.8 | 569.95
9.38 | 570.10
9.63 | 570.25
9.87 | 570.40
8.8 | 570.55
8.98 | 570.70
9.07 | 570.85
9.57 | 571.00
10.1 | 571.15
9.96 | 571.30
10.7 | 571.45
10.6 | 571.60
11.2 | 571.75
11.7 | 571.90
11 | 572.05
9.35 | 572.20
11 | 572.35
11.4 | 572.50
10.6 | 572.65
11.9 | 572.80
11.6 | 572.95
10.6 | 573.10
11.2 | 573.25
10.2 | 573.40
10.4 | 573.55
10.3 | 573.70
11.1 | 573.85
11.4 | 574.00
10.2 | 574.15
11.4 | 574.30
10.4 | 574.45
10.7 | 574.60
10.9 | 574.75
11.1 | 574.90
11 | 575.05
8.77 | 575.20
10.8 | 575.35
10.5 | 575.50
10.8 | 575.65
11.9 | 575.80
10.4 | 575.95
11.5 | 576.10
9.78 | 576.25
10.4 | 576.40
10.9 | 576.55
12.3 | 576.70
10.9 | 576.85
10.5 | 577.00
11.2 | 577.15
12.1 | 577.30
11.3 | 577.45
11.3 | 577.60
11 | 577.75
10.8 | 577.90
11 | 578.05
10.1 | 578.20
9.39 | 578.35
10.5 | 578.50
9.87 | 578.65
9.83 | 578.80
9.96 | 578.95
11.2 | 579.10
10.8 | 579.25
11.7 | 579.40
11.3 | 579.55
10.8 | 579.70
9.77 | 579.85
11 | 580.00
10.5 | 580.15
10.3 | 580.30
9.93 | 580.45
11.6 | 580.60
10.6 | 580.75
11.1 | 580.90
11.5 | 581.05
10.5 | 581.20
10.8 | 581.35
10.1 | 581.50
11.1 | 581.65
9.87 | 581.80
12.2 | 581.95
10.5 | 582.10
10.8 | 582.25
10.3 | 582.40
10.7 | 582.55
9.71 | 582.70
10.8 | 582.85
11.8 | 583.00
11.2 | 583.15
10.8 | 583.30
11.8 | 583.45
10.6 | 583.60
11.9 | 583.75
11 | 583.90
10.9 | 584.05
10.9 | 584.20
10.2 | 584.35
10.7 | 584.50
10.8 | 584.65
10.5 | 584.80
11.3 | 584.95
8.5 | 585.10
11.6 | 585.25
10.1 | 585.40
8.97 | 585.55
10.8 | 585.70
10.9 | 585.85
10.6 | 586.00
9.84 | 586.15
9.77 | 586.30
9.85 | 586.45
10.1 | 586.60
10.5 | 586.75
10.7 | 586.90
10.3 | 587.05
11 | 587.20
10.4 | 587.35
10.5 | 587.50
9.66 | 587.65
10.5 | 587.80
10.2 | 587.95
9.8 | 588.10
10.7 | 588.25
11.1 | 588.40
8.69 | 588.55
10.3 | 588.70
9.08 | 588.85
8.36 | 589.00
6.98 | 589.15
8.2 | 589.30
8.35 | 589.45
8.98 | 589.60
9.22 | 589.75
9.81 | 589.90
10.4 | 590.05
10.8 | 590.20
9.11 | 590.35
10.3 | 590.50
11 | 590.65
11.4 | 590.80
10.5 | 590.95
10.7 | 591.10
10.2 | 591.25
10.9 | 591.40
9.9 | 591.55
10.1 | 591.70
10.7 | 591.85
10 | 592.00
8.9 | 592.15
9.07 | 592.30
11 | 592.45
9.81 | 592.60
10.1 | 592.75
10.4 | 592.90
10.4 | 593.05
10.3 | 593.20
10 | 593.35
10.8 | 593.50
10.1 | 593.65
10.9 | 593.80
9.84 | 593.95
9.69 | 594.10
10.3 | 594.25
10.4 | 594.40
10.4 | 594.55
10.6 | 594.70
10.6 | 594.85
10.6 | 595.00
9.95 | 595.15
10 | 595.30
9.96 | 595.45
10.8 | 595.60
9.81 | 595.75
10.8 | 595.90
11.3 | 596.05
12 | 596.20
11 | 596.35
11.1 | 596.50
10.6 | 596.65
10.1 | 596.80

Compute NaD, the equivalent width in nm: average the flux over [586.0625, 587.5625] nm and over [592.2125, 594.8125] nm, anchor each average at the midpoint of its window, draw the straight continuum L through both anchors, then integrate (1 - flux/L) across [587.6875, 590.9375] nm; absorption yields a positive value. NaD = 0.18 nm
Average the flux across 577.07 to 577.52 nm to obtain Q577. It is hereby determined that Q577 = 11.5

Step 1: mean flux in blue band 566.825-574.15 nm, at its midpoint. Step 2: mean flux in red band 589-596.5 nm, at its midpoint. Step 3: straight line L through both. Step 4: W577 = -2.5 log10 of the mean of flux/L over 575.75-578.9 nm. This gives -0.043 mag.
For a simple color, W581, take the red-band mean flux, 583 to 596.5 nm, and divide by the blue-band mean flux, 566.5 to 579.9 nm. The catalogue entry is 0.97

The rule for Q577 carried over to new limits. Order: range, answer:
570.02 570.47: 9.64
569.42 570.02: 10.4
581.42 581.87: 10.4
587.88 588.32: 10.2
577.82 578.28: 10.6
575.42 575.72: 10.7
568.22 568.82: 10.4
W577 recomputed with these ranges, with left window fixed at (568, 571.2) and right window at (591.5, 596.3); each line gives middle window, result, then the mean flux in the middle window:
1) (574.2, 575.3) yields -0.05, 10.6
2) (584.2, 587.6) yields -0.02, 10.4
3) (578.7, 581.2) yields -0.06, 10.7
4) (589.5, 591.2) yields 0.01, 10.2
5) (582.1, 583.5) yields -0.07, 10.8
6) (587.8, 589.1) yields 0.05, 9.77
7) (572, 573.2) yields -0.09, 10.9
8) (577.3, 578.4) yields -0.07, 10.8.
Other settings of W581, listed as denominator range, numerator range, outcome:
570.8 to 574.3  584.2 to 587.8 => 0.97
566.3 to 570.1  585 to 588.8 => 0.97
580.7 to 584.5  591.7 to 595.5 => 0.94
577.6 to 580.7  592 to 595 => 0.96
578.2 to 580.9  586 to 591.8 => 0.95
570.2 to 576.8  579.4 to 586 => 1.01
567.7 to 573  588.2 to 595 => 0.96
